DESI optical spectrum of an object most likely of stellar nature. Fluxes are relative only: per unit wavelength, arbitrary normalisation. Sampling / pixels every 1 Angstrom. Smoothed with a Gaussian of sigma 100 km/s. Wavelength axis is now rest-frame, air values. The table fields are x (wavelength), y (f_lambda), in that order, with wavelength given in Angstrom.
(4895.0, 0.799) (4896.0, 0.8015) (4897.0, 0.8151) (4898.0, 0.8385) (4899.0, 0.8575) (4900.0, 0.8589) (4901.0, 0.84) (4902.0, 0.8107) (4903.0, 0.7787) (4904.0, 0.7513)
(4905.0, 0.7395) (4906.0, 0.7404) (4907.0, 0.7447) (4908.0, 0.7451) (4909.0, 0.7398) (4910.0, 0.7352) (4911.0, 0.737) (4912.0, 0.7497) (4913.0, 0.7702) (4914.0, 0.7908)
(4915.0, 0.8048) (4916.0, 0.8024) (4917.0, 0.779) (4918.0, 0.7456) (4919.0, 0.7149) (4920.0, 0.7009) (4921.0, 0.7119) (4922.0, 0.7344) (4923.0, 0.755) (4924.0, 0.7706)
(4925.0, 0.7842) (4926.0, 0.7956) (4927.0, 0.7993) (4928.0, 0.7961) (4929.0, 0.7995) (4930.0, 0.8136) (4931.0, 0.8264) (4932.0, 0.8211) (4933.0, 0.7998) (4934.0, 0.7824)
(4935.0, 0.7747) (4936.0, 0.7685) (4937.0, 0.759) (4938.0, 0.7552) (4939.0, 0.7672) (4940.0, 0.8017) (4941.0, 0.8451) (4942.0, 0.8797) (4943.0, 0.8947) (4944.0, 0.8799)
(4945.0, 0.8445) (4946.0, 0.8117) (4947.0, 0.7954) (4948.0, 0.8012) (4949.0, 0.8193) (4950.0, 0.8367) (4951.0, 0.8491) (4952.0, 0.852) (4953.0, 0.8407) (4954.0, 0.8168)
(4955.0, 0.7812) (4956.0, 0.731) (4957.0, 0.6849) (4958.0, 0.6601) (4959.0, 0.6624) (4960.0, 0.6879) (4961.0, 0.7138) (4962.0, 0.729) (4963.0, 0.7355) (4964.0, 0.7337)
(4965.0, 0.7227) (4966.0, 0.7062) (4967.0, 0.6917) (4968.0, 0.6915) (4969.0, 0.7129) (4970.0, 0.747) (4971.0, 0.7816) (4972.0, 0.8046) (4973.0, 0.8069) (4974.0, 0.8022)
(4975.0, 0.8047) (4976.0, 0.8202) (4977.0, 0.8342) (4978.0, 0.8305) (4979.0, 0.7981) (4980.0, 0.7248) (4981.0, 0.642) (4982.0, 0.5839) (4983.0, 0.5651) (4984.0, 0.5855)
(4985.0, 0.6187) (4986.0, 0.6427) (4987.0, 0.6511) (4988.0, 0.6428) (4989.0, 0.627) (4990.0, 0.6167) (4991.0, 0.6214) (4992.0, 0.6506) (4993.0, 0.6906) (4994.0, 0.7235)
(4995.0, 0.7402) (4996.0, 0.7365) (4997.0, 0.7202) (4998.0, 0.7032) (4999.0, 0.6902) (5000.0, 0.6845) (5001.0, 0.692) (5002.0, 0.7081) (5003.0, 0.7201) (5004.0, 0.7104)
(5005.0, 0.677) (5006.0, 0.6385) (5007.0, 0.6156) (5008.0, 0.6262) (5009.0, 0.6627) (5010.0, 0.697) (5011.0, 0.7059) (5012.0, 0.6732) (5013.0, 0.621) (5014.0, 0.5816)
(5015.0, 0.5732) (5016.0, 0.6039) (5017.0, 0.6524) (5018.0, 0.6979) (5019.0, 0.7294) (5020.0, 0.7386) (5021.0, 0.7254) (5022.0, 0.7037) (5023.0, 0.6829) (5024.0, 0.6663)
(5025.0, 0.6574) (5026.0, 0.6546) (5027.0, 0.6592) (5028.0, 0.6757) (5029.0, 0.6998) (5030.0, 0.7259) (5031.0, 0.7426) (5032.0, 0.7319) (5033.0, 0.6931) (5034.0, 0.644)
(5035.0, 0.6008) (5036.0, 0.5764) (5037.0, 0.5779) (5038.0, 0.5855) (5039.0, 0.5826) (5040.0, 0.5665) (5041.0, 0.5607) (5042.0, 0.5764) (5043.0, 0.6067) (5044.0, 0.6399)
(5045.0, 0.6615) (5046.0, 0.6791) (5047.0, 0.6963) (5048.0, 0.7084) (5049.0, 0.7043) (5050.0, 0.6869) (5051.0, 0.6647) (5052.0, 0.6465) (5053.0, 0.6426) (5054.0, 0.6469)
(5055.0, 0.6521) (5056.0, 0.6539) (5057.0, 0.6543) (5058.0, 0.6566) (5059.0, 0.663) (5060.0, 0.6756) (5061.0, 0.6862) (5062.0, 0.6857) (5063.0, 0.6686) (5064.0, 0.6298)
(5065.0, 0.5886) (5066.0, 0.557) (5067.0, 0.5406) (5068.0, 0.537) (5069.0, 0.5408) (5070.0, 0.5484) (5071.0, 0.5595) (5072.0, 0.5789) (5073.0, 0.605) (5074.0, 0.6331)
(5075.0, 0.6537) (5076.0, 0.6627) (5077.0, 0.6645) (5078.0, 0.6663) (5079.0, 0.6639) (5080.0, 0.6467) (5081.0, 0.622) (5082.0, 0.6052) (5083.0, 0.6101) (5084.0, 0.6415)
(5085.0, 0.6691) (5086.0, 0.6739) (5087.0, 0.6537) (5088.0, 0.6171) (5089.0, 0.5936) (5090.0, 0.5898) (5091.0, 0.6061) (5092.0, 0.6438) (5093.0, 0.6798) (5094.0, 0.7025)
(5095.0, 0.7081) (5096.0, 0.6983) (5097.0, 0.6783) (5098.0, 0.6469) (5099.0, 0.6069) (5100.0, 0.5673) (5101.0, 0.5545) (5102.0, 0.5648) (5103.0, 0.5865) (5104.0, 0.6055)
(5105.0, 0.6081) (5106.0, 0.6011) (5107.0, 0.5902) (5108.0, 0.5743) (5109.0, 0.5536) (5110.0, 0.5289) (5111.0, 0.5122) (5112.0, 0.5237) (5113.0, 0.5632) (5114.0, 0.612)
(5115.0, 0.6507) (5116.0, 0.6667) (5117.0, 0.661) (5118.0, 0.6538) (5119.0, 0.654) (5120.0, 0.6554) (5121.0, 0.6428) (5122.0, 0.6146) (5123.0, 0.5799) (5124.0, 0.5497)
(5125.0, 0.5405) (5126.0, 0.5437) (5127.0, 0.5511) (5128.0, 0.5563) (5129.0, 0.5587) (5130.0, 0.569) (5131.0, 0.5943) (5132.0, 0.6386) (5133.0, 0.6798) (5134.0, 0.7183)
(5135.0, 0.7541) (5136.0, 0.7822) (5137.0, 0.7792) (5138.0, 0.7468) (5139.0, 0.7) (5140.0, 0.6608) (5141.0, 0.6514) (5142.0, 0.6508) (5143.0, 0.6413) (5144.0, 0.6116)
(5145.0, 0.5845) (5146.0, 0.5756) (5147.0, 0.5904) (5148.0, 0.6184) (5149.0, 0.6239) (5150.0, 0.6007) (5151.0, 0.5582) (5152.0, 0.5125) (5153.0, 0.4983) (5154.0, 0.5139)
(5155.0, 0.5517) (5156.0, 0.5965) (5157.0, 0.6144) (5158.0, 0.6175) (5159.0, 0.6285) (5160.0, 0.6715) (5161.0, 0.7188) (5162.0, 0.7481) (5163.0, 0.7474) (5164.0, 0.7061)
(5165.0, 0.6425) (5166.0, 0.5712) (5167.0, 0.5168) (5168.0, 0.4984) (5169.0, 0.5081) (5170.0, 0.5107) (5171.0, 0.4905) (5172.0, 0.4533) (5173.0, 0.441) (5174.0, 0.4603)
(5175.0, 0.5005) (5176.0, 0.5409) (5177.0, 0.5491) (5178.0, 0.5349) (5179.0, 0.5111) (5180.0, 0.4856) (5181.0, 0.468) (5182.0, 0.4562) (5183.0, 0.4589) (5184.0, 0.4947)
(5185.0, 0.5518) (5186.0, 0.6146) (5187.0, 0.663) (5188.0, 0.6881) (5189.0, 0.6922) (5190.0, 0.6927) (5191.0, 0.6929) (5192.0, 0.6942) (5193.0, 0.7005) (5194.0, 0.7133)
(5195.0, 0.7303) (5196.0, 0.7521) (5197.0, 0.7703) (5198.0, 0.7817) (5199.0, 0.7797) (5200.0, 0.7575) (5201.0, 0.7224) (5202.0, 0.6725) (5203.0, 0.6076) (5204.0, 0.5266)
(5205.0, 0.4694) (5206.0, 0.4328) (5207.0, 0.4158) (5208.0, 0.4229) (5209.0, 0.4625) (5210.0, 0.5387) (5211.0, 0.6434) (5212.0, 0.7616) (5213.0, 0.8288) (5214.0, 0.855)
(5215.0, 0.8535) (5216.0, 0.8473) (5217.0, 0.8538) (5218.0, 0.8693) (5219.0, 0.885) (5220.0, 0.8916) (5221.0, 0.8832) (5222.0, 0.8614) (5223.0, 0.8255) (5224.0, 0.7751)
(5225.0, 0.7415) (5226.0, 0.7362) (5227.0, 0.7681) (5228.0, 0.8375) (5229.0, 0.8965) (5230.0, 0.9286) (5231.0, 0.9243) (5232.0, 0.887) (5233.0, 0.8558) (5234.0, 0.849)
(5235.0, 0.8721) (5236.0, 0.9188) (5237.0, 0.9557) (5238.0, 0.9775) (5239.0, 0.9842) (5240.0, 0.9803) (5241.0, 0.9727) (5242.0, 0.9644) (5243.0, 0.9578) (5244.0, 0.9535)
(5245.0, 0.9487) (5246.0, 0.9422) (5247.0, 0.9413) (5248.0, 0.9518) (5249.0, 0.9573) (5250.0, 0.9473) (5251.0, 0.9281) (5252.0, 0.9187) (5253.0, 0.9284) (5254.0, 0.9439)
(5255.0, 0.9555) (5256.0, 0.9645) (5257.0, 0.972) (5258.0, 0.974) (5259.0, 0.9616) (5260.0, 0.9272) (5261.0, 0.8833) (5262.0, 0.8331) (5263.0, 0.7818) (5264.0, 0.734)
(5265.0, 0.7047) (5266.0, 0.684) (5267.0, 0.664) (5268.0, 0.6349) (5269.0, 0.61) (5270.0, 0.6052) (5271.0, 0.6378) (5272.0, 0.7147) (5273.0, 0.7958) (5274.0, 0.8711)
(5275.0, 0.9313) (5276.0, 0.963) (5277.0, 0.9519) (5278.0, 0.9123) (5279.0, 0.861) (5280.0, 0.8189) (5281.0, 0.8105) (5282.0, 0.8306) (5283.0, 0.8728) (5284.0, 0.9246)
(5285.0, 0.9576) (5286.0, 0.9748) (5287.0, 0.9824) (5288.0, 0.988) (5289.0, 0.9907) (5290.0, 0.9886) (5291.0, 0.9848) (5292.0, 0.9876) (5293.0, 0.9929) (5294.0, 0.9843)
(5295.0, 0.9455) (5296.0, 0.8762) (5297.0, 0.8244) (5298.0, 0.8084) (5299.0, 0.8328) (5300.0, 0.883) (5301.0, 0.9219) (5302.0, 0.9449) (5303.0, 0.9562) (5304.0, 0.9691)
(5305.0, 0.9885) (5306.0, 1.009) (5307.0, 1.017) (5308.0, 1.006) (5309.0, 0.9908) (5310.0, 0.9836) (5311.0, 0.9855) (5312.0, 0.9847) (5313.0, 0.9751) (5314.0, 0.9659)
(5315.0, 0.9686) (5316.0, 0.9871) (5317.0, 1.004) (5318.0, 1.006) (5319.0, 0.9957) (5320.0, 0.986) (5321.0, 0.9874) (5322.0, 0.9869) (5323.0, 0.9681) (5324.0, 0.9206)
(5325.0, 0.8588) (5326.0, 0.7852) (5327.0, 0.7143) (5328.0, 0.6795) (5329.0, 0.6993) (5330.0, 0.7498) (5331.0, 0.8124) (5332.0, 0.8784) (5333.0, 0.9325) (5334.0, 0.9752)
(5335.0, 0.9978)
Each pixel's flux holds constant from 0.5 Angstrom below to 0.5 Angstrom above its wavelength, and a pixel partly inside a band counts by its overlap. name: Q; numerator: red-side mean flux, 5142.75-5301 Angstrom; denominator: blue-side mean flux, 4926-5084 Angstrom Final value 1.08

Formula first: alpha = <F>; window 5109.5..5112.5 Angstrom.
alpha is 0.522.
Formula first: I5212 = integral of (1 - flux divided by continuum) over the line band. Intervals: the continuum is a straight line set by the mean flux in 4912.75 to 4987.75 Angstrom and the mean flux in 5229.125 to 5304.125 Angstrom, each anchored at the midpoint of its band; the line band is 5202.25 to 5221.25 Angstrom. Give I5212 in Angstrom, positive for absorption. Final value 4.1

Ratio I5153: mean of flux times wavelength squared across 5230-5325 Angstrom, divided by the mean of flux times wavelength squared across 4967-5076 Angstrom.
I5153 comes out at 1.52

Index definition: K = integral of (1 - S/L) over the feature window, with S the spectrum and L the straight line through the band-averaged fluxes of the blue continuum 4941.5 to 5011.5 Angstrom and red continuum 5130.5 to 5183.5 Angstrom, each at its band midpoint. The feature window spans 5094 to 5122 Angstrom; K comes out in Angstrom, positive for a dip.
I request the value 0.8 Angstrom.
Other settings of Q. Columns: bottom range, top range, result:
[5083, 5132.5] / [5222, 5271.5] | 1.42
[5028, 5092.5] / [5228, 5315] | 1.42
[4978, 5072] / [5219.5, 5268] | 1.35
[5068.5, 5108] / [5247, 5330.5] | 1.44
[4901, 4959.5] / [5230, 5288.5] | 1.13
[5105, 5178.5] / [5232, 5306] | 1.49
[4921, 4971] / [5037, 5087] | 0.81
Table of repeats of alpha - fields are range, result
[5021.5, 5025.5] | 0.678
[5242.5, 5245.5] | 0.953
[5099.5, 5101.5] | 0.561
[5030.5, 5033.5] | 0.723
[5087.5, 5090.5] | 0.6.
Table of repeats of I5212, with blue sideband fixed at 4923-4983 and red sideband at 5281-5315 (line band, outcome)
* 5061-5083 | 5.8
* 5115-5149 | 9.0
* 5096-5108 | 3.5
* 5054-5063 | 1.8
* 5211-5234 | 1.8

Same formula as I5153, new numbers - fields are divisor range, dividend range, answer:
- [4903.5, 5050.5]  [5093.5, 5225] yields 0.94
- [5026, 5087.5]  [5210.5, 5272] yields 1.45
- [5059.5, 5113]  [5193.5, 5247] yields 1.36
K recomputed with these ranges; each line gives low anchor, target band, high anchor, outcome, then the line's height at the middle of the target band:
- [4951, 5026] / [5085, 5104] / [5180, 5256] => 2.7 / 0.736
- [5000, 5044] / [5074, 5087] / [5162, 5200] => -0.2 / 0.636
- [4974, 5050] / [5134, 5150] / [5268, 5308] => 2.3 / 0.776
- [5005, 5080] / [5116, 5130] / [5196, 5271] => 2.3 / 0.716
